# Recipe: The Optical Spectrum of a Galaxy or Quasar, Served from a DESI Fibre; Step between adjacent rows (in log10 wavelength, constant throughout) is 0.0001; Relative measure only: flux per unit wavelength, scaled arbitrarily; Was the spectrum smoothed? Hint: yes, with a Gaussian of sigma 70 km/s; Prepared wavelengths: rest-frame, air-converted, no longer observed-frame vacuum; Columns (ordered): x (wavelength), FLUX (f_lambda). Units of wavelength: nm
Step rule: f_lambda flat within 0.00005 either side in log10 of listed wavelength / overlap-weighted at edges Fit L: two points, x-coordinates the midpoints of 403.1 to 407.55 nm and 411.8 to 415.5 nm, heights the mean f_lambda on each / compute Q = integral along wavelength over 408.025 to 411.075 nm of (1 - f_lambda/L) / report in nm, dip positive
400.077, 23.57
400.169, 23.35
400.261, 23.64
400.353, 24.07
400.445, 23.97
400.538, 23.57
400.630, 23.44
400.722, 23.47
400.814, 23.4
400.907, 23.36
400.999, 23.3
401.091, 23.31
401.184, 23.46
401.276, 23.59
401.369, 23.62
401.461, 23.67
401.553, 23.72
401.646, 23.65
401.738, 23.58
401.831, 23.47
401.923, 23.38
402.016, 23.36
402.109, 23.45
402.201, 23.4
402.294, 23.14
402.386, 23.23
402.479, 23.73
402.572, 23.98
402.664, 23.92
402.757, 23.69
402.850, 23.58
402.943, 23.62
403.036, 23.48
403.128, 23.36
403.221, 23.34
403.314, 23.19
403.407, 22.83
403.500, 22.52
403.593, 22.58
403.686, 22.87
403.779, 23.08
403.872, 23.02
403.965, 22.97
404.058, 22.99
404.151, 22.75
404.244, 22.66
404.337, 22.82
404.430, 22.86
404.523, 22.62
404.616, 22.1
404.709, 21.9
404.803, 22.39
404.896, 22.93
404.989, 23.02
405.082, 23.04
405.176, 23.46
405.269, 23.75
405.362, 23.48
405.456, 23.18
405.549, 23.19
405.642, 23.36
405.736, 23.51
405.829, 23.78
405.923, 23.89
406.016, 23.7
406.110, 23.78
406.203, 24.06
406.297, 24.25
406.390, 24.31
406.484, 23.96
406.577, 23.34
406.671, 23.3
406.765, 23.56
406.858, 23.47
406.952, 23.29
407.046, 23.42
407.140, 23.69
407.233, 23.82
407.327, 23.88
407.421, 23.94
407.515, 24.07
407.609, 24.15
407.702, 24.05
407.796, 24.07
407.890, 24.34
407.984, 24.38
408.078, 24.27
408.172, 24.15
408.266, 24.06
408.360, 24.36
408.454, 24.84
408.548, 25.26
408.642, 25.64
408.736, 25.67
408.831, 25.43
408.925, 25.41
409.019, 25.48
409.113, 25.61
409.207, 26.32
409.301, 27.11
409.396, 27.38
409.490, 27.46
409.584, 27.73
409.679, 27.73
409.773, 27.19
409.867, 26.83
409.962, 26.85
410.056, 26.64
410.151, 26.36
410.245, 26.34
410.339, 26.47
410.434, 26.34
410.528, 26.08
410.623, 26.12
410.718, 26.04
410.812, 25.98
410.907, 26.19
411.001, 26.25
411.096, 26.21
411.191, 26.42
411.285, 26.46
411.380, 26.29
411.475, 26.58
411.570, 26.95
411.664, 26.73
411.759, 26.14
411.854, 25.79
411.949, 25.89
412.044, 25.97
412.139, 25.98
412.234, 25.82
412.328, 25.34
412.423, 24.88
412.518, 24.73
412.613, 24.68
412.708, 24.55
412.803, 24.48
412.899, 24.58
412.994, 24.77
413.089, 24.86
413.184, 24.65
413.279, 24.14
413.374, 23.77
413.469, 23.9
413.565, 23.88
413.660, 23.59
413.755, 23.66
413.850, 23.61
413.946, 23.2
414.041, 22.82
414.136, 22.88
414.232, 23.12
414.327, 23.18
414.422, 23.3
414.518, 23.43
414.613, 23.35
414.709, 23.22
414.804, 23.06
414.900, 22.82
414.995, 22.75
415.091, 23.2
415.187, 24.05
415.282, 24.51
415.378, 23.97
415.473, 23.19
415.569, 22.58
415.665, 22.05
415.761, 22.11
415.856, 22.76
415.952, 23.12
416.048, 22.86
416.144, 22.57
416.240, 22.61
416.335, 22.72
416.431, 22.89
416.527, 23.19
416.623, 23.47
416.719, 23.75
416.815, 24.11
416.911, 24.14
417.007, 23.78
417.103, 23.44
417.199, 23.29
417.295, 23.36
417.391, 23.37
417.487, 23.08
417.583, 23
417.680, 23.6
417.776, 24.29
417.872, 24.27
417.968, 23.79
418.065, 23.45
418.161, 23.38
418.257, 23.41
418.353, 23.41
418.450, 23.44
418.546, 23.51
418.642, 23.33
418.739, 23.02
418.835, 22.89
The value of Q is -0.30 nm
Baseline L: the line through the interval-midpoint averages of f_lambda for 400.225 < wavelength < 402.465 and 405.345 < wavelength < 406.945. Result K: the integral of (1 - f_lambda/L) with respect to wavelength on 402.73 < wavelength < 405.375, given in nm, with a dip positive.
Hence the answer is 0.068 nm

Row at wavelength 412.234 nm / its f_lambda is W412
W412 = 25.82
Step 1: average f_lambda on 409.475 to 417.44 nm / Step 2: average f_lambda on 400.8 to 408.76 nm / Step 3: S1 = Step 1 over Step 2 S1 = 1.0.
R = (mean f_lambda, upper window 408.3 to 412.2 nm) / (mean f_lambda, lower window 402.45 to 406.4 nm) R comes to 1.13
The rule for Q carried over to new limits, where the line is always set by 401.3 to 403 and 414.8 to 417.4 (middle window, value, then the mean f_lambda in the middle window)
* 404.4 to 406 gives 0.03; 23.1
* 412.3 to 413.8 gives -0.07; 24.4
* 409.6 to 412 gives -0.32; 26.4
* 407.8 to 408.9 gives -0.06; 24.7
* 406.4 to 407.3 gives -0.01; 23.6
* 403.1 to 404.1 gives 0.02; 23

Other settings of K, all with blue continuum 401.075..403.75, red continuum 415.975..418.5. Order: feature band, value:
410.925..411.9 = -0.12 nm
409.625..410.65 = -0.14 nm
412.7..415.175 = -0.02 nm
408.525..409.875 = -0.17 nm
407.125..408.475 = -0.04 nm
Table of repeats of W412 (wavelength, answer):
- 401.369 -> 23.62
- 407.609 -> 24.15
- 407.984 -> 24.38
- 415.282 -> 24.51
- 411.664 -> 26.73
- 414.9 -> 22.82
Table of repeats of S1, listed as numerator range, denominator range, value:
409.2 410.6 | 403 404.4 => 1.17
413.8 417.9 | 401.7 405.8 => 1.00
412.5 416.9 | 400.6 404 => 1.00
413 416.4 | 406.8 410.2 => 0.92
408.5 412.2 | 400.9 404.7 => 1.13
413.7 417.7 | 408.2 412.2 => 0.89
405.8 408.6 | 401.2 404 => 1.03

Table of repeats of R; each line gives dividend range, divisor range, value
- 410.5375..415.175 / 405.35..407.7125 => 1.04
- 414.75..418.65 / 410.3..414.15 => 0.92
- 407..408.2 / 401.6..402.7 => 1.02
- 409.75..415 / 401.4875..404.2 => 1.07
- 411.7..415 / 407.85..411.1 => 0.93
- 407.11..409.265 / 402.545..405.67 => 1.07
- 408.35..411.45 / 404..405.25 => 1.15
